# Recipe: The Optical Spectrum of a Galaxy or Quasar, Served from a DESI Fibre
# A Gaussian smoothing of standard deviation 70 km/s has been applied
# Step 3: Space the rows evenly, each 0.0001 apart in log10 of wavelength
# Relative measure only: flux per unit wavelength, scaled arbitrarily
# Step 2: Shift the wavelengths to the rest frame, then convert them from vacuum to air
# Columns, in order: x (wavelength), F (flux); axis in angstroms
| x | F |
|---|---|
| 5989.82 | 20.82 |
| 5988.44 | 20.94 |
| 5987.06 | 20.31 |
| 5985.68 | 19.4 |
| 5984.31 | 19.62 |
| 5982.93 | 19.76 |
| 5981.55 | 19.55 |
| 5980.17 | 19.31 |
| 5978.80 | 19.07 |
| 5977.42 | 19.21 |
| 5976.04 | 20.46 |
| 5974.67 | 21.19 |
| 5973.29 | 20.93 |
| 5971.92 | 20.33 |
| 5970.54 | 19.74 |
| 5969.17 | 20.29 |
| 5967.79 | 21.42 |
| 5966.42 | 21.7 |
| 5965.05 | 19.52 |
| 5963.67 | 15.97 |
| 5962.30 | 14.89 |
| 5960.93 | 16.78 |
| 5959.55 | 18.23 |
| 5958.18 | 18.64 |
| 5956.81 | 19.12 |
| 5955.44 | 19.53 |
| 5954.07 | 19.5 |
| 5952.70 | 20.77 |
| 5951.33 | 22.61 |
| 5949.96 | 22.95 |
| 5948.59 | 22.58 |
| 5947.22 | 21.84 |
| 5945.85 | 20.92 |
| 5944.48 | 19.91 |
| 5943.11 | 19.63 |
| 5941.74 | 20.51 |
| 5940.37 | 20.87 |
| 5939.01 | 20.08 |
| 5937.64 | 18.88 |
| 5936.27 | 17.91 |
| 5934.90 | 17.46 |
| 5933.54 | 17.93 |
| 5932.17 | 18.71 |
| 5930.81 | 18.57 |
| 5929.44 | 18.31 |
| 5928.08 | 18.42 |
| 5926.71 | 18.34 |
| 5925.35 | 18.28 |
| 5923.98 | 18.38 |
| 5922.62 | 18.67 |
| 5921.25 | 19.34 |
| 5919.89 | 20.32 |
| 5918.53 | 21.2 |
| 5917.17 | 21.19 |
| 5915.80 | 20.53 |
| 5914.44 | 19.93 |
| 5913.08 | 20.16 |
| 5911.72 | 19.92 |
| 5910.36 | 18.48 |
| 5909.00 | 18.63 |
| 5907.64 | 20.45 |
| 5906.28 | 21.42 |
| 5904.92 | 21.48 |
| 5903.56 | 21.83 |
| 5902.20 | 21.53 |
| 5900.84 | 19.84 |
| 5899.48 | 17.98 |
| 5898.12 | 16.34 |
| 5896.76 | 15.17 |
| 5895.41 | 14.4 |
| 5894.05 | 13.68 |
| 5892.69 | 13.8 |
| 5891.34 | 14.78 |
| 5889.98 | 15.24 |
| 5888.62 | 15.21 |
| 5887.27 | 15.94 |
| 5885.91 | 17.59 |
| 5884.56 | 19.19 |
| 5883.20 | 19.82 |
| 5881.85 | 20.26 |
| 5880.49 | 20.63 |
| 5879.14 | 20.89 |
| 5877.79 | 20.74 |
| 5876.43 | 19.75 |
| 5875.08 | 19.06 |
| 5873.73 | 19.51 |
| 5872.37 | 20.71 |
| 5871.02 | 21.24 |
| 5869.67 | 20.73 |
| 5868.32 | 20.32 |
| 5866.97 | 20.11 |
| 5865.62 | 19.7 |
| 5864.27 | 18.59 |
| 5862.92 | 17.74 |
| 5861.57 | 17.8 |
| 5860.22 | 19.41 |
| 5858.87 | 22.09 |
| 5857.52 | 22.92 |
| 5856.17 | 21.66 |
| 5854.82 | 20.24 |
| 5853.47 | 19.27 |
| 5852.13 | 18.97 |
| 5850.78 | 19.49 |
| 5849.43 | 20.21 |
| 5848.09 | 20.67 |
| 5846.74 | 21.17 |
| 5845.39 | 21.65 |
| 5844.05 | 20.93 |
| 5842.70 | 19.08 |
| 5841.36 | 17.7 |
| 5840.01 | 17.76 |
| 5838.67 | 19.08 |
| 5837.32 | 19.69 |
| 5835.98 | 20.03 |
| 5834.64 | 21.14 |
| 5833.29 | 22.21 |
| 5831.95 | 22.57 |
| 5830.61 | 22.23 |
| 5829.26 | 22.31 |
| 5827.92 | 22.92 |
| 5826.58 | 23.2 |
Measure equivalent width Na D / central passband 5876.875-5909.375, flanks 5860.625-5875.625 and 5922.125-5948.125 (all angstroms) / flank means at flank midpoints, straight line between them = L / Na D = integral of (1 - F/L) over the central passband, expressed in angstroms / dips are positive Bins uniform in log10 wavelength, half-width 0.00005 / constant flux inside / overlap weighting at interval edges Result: 2.1 angstroms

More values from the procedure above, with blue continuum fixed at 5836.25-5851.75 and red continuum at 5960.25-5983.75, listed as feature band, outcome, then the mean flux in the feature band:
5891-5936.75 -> 2.1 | 18.7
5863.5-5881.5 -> -0.4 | 20.1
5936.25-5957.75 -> -1.2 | 20.5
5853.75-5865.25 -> -0.2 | 20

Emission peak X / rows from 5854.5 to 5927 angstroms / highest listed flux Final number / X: 22.92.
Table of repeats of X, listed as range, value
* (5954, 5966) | 19.53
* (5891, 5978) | 22.95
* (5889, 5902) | 19.84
